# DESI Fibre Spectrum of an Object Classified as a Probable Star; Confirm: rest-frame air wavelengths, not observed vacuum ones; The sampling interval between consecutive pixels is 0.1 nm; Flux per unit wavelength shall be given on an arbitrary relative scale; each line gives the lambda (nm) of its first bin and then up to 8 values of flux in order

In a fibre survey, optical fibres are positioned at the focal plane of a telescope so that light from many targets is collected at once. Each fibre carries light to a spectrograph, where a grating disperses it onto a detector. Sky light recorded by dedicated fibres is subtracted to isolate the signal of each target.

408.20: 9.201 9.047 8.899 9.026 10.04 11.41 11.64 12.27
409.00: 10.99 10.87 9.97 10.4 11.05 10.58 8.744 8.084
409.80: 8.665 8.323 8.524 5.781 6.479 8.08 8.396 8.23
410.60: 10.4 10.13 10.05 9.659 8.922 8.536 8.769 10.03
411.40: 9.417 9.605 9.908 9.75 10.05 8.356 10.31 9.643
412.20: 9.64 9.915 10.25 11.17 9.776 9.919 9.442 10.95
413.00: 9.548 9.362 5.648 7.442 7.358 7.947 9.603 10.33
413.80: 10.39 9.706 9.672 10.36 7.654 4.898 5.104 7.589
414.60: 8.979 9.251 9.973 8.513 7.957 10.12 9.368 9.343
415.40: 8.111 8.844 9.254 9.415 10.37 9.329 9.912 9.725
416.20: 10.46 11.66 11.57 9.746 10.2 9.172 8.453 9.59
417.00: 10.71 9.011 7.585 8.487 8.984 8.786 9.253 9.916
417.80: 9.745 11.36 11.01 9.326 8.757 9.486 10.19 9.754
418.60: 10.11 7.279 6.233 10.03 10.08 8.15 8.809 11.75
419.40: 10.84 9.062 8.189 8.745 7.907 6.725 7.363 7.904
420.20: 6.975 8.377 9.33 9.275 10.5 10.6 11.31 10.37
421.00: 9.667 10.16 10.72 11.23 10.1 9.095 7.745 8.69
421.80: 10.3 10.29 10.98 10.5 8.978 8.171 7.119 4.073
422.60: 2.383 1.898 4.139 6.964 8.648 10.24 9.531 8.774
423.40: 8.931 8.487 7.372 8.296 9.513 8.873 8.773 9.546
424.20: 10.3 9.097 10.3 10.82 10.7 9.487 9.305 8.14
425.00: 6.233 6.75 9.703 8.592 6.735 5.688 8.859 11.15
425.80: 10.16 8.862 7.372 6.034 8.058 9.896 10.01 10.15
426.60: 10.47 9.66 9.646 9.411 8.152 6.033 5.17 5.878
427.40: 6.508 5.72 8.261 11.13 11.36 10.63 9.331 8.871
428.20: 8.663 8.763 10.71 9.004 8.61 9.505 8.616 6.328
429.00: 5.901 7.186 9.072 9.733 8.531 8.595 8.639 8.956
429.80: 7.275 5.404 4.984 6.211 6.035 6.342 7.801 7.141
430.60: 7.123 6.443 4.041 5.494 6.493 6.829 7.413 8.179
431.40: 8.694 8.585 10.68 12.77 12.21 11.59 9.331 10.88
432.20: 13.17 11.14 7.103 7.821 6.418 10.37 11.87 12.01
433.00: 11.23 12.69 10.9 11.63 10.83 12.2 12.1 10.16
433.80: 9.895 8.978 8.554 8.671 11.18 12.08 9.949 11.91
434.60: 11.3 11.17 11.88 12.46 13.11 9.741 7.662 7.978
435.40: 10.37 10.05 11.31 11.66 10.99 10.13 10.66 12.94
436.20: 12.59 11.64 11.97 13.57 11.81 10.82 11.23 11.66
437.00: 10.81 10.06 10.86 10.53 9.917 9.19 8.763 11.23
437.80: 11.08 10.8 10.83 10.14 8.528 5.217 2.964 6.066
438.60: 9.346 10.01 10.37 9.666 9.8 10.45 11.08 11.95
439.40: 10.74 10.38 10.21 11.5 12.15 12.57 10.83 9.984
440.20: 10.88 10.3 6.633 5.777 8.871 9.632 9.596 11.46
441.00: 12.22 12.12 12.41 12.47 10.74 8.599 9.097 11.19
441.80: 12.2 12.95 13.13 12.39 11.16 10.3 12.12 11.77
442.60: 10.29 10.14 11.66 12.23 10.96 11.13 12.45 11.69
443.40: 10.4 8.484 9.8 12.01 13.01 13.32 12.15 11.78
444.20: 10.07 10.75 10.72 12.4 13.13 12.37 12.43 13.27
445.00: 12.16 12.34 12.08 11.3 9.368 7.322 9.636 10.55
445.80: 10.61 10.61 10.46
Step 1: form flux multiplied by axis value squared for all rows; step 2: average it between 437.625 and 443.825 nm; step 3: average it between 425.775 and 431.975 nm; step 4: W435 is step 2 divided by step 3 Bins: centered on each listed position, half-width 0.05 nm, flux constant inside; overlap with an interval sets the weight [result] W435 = 1.34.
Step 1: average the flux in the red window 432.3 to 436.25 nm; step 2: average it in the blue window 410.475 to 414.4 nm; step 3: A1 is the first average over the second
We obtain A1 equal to 1.15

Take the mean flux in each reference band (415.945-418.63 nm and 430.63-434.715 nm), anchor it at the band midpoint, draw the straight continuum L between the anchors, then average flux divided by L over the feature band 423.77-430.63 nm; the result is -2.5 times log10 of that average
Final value 0.17 mag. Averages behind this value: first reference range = 9.74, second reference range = 9.85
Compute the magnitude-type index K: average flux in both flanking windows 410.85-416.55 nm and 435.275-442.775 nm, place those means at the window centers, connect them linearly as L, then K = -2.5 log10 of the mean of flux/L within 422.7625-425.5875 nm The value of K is 0.14 mag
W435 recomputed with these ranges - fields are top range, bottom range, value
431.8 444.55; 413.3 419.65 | 1.28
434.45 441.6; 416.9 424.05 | 1.28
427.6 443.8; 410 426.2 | 1.21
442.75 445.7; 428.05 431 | 1.61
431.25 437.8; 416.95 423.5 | 1.29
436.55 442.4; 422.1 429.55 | 1.31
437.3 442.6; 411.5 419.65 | 1.24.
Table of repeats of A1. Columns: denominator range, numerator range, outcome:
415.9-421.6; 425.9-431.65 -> 0.85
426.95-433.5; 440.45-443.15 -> 1.27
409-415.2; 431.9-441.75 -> 1.15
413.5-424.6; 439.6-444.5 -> 1.22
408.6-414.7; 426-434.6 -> 0.96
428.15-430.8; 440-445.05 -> 1.45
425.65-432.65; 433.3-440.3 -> 1.25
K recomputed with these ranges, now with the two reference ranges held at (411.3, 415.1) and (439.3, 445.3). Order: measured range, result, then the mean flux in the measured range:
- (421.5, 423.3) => 0.25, 7.75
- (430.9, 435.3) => 0.03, 10.2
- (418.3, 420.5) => 0.09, 8.78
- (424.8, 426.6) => 0.18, 8.46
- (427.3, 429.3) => 0.18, 8.6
